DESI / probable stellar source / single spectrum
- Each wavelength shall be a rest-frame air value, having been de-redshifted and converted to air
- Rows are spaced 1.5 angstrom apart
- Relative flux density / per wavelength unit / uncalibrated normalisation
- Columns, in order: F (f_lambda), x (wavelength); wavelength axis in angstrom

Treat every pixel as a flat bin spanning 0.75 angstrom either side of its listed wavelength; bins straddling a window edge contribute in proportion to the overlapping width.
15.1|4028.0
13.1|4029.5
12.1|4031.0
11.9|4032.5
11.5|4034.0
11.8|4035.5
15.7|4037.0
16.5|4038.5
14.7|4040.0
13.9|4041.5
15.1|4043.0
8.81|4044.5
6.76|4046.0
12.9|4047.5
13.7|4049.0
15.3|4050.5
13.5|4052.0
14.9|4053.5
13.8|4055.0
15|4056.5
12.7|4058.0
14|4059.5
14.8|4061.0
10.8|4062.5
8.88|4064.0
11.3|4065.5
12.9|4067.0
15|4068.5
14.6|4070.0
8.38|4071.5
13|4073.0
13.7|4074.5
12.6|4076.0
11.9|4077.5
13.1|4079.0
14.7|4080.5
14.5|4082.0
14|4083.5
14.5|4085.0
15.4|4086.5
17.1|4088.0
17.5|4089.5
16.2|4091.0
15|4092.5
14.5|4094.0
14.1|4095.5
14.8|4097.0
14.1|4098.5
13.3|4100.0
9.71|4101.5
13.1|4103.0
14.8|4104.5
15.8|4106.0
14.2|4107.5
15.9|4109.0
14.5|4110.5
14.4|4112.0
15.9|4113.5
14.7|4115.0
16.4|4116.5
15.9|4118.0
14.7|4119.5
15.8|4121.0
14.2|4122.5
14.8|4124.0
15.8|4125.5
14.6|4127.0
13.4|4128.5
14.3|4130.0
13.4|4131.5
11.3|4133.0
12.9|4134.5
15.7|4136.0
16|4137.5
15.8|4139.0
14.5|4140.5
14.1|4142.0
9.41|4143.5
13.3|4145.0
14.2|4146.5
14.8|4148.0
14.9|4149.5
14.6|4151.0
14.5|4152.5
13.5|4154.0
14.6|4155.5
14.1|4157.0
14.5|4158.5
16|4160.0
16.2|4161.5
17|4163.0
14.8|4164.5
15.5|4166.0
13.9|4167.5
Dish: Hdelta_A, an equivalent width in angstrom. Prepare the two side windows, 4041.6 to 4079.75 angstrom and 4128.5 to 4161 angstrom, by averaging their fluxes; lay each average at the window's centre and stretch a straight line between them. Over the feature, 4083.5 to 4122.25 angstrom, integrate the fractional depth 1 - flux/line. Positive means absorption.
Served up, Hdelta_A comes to -4.2 angstrom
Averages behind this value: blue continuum 12.7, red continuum 14.1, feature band 14.9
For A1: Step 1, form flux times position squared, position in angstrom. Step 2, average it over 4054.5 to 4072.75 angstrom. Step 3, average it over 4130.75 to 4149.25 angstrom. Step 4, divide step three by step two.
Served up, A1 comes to 1.13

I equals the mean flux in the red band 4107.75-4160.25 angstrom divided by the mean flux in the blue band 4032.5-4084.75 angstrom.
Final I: 1.11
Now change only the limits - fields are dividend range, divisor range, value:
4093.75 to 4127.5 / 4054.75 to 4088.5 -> 1.10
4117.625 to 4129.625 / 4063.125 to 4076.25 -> 1.21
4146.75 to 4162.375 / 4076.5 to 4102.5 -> 1.03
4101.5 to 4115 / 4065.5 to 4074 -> 1.15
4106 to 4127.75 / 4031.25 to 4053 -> 1.16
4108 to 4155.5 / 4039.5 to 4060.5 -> 1.09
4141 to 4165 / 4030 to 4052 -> 1.11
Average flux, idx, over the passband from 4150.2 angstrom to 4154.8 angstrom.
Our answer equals 14.2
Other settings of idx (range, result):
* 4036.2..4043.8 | 15.1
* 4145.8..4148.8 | 14.5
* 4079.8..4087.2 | 14.6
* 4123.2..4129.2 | 14.7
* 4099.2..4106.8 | 13.4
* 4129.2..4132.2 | 13.9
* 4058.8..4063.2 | 13.2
